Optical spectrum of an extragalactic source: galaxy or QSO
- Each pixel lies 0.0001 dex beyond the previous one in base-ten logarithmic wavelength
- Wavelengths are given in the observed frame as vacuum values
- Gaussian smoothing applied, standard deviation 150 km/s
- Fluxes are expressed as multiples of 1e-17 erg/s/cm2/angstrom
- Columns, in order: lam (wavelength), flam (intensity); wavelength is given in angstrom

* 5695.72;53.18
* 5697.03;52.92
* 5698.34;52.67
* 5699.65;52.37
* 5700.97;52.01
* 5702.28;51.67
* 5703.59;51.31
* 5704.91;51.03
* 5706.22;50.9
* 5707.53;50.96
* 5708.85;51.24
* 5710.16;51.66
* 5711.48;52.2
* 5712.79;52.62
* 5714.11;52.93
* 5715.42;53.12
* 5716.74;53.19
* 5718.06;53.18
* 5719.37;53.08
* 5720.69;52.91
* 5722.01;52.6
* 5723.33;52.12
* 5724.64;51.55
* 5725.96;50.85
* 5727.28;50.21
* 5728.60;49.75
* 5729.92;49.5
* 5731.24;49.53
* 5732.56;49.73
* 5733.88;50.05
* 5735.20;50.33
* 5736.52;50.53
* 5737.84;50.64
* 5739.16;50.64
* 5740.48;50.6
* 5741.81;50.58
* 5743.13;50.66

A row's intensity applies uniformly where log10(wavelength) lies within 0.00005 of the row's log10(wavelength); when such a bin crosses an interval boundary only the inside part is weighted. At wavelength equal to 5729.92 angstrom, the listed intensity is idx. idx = 49.5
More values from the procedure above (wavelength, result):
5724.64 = 51.55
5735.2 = 50.33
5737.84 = 50.64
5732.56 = 49.73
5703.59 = 51.31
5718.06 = 53.18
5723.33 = 52.12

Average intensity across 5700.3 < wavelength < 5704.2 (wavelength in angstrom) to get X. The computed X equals 51.6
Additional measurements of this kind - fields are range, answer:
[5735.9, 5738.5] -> 50.6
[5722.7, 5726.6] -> 51.6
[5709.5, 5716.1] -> 52.5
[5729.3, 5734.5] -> 49.7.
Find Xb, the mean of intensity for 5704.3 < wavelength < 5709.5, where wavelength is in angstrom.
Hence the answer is 51.1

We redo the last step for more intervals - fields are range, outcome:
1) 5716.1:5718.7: 53.1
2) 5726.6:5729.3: 49.9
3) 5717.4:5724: 52.8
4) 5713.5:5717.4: 53.1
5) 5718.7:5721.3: 53.1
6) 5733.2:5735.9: 50.2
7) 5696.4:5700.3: 52.7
